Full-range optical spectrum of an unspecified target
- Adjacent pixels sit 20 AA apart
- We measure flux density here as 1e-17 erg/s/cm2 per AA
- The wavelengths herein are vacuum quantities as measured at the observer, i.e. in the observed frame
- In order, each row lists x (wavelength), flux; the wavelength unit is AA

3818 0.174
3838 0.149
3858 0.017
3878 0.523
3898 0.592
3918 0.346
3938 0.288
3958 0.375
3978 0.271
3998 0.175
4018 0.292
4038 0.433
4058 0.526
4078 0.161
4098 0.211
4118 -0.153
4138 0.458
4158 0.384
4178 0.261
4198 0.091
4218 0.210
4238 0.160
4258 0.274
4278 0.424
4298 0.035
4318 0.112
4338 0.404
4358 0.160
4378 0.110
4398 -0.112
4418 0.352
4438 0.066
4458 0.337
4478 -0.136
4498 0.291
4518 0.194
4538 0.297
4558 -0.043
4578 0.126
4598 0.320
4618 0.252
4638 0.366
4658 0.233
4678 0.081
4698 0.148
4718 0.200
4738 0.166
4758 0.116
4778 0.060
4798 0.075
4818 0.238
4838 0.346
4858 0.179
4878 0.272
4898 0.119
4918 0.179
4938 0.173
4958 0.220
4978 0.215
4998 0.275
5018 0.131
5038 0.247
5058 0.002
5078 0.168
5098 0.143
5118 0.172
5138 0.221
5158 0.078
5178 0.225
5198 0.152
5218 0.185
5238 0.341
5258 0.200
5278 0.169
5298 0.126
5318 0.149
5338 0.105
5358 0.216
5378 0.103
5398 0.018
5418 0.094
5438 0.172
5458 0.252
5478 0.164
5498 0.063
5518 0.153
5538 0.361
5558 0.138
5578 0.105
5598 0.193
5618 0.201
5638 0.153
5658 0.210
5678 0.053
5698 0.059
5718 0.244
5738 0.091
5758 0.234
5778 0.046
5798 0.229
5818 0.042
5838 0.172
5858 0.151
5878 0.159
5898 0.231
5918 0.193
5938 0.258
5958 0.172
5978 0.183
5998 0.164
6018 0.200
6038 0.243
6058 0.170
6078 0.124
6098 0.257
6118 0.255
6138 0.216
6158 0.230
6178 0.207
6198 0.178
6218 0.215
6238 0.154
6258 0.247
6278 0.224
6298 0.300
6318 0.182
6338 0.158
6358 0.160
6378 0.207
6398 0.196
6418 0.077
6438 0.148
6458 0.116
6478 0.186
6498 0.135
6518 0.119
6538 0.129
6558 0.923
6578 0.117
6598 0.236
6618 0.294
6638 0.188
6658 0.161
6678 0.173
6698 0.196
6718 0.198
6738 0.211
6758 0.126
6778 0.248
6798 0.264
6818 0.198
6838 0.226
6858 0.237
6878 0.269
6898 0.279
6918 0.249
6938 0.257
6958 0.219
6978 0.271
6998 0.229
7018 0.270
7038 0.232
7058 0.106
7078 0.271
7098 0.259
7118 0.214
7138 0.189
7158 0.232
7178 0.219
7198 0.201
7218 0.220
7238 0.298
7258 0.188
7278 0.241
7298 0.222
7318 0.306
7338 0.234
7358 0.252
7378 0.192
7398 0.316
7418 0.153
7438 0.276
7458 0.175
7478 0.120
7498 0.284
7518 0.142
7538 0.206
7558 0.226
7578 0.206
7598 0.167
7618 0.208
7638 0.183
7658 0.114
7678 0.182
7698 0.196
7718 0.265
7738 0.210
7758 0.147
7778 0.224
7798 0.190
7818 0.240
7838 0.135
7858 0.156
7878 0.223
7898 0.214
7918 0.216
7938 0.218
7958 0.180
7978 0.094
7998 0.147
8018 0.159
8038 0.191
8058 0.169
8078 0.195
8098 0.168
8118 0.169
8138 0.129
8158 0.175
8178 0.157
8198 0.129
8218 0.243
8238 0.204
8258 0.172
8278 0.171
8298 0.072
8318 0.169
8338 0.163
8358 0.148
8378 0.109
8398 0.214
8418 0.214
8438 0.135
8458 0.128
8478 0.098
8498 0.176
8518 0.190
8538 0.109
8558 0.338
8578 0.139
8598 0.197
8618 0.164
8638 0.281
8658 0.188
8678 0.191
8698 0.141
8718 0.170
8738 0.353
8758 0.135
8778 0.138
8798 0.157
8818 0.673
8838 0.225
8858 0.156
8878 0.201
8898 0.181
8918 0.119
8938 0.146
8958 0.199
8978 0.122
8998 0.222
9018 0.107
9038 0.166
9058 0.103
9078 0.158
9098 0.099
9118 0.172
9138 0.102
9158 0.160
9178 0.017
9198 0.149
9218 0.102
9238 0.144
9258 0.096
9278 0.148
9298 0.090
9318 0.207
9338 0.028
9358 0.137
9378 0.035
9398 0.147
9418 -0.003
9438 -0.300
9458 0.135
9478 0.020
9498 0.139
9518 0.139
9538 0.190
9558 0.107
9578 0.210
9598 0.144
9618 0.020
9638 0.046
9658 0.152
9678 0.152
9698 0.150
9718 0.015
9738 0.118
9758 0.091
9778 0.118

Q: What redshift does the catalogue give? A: 0.760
